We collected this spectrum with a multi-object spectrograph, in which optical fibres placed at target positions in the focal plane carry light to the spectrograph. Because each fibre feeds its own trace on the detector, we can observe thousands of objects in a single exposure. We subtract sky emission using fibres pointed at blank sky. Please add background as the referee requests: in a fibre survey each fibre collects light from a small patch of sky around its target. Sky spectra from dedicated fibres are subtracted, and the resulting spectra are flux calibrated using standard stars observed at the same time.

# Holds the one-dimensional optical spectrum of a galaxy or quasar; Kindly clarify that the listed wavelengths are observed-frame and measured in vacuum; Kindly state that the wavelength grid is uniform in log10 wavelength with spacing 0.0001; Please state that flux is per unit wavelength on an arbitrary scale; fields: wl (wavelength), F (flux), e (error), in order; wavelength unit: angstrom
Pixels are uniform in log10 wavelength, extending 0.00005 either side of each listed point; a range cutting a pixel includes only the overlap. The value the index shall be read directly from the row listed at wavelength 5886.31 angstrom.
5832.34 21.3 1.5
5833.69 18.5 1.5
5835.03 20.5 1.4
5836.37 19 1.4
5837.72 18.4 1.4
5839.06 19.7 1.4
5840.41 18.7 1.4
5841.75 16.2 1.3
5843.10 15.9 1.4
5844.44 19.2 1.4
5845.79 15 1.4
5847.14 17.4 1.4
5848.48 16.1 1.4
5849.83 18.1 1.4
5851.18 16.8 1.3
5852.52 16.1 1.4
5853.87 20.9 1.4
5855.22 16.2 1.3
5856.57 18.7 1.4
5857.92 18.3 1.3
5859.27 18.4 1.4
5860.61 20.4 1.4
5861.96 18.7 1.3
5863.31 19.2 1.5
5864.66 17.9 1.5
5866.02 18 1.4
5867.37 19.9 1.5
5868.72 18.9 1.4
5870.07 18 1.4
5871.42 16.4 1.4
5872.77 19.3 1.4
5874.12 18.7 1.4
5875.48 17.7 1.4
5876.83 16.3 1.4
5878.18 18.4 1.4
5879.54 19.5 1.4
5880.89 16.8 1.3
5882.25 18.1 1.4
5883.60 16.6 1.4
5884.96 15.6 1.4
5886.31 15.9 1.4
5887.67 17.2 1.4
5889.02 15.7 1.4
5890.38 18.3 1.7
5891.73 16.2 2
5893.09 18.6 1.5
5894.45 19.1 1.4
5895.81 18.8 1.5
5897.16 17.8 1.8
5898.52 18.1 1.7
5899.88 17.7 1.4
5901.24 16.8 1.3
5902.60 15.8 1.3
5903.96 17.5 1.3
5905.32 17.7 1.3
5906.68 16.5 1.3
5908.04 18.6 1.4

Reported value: 15.9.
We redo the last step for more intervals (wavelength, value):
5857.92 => 18.3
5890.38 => 18.3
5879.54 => 19.5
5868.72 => 18.9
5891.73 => 16.2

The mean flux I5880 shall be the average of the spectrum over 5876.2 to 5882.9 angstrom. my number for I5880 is 17.8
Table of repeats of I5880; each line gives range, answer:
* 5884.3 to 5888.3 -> 16.2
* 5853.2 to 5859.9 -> 18.5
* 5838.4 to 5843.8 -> 17.6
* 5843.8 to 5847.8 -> 17.1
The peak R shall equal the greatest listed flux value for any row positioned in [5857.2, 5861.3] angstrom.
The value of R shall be 20.4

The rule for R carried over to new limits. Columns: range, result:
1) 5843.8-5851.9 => 19.2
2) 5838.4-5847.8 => 19.7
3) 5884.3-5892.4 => 18.3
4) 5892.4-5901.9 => 19.1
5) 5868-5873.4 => 19.3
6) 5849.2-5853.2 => 18.1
